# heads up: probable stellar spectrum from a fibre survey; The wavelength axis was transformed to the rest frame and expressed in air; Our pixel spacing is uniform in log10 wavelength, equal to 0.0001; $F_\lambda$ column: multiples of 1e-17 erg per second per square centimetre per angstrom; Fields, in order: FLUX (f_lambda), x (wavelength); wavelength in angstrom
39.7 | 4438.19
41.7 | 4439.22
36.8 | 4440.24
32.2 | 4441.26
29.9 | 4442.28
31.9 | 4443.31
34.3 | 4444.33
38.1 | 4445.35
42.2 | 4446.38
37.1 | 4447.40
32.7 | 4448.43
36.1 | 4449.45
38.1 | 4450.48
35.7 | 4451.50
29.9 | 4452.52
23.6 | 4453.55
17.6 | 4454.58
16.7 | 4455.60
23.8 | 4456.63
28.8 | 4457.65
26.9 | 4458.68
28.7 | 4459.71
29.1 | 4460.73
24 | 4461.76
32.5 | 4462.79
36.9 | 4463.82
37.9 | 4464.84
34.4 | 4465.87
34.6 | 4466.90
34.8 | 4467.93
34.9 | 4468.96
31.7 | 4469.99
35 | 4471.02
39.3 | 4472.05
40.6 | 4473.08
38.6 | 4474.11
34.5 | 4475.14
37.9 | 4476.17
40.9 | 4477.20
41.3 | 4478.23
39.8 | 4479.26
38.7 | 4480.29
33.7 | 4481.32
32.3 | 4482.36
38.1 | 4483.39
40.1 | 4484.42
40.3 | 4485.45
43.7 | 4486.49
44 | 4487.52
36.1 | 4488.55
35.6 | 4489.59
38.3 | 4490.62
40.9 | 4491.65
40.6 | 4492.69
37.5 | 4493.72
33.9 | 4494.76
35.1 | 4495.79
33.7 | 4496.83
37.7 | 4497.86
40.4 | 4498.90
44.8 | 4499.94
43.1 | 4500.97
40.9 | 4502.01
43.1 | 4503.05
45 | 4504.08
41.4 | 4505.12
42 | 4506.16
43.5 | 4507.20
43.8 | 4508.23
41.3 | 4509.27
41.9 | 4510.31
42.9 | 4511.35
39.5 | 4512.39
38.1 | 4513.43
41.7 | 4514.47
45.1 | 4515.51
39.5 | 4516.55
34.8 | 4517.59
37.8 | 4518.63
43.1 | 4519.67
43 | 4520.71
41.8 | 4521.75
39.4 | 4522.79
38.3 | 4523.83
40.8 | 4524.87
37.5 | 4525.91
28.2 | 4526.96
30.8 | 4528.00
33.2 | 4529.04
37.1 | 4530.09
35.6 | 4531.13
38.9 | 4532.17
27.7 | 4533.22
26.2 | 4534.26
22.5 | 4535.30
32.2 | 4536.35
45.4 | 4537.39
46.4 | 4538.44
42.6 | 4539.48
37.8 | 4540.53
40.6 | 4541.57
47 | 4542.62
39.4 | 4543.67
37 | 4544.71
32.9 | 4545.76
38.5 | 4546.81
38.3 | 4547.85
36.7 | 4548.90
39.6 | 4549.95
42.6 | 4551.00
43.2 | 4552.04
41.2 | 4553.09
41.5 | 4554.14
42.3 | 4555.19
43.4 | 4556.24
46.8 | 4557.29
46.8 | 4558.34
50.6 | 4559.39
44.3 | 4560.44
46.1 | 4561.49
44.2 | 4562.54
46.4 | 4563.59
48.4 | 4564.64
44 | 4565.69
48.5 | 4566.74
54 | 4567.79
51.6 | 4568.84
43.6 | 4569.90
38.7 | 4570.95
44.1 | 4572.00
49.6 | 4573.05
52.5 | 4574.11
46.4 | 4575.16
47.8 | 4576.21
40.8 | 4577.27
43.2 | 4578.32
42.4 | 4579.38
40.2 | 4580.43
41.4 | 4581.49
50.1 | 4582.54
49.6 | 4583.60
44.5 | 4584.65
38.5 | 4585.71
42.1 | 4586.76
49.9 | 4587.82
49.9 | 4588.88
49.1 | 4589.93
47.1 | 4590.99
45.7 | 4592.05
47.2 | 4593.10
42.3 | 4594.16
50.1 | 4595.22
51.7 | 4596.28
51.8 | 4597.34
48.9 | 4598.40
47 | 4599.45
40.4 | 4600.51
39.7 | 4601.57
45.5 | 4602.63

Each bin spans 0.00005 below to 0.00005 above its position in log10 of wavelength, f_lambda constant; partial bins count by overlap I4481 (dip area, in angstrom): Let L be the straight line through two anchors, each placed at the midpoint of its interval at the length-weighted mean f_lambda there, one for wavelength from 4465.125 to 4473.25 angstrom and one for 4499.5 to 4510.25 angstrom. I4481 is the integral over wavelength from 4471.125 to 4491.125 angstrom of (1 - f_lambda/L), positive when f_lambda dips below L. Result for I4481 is -0.3 angstrom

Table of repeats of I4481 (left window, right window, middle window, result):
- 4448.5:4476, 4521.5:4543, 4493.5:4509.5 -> -2.8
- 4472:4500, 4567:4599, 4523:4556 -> 4.1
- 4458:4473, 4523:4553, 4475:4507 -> -4.5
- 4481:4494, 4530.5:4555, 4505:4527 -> -1.2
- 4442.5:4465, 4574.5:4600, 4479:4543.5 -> -2.6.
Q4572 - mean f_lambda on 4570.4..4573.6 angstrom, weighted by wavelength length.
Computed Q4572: 44.2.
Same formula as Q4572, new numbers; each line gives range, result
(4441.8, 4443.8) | 30.8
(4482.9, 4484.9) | 39.1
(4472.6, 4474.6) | 39.6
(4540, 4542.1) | 39.2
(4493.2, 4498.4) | 35.6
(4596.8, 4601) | 47.2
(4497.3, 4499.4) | 38.9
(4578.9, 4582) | 41.3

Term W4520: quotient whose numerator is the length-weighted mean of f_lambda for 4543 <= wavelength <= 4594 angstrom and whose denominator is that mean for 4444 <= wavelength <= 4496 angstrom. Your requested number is 1.27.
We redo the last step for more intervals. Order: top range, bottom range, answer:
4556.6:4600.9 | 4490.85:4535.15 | 1.20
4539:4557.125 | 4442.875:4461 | 1.32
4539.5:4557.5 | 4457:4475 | 1.21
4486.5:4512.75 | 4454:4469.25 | 1.38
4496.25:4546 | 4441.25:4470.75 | 1.23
